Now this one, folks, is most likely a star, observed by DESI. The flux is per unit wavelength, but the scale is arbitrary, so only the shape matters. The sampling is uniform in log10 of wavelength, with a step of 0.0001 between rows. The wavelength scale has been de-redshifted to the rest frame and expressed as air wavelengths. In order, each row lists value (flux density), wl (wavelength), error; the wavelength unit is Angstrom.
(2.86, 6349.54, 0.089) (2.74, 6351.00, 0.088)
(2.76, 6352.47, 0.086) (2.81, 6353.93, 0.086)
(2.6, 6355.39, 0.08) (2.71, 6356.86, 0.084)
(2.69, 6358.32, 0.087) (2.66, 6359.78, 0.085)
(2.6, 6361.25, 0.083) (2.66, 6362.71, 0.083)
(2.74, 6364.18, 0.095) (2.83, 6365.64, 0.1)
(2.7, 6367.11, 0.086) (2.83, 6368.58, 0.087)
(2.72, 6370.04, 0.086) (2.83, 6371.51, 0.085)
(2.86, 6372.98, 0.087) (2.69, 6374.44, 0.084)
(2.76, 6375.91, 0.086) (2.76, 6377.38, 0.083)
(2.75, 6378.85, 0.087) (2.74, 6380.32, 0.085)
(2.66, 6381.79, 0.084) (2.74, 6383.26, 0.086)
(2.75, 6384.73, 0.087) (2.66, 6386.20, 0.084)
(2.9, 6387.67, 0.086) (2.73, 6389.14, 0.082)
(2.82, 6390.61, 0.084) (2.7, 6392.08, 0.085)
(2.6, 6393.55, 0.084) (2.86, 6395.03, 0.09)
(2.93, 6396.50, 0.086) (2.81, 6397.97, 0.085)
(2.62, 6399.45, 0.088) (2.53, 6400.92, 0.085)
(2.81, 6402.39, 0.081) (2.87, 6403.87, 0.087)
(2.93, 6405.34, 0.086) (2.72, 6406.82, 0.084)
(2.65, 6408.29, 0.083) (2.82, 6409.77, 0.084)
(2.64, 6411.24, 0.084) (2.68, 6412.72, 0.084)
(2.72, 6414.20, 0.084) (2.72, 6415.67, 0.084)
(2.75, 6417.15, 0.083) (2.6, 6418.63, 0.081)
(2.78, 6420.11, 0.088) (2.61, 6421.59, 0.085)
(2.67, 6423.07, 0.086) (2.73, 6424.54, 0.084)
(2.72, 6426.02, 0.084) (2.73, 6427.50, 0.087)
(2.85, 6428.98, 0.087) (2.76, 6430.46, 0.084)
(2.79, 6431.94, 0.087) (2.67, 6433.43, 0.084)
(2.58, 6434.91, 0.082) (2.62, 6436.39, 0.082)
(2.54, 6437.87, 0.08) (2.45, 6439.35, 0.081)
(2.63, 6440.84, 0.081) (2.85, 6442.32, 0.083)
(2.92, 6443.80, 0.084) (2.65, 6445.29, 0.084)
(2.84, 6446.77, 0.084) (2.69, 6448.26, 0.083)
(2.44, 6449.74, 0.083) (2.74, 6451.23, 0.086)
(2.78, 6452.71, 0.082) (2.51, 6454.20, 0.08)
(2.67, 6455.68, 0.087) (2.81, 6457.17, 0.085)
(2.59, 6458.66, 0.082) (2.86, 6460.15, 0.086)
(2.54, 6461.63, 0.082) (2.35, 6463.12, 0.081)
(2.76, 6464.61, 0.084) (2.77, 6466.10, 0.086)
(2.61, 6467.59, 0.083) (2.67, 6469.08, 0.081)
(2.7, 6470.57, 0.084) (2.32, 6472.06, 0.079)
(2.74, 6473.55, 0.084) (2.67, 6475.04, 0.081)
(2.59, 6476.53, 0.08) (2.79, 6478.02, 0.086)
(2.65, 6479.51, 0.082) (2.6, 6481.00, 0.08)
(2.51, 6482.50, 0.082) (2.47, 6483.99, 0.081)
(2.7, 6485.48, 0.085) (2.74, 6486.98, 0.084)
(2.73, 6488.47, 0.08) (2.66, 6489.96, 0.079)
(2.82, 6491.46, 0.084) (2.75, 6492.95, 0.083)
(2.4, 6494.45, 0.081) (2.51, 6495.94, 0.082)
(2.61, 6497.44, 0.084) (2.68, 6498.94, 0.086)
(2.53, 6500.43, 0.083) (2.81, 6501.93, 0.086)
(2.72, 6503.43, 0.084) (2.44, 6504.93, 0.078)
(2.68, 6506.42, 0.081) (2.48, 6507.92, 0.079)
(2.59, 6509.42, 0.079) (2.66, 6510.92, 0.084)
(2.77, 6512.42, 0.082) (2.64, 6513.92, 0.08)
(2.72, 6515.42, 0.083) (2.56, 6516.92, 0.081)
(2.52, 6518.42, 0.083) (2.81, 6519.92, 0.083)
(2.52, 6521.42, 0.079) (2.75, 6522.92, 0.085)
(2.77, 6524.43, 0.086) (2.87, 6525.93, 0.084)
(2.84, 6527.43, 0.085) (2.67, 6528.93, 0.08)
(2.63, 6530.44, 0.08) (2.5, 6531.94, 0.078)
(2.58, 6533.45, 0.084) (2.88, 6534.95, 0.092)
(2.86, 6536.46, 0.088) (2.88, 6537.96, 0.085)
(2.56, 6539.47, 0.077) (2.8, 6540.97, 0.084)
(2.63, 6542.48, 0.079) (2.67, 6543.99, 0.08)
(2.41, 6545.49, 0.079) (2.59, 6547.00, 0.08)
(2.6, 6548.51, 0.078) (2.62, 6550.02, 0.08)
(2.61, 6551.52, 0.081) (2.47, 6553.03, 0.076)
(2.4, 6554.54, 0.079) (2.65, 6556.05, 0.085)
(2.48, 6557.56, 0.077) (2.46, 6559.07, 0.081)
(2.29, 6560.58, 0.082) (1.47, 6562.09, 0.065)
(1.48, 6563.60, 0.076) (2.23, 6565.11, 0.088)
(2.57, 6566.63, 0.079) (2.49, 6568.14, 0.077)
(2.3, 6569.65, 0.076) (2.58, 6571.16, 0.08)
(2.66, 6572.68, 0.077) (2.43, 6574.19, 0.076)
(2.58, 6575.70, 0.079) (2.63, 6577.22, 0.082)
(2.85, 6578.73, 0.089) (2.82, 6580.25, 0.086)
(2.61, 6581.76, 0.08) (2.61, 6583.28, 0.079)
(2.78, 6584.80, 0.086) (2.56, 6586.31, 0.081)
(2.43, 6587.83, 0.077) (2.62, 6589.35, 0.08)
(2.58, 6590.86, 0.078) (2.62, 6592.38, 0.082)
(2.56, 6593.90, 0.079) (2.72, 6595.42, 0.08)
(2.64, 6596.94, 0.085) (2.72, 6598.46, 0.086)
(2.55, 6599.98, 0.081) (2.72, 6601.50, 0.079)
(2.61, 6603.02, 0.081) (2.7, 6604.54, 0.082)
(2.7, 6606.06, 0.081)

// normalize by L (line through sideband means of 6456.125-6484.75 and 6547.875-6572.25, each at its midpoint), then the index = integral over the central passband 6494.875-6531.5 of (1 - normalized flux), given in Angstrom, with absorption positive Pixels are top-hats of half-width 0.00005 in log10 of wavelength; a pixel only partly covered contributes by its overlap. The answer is -2.24 Angstrom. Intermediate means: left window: 2.63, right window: 2.36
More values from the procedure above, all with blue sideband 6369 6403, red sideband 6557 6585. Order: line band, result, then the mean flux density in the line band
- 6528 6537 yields -0.68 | 2.68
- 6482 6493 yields -0.41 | 2.67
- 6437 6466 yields -0.32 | 2.67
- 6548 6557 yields -0.34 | 2.56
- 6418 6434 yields -0.24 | 2.72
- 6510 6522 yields -0.60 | 2.65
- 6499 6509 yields -0.27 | 2.62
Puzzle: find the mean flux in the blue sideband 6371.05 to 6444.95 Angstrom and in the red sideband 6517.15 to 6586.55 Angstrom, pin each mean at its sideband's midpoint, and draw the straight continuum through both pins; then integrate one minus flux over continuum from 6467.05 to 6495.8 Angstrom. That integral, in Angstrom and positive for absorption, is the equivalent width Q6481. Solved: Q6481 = 0.11 Angstrom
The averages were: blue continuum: 2.73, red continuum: 2.56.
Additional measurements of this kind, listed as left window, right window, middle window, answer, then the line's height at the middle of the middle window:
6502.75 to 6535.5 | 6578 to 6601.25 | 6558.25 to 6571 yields 2.3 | 2.65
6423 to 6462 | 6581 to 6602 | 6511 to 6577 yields 2.2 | 2.64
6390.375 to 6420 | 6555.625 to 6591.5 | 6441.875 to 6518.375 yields -1.0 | 2.62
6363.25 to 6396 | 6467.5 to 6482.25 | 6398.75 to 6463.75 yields -0.1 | 2.69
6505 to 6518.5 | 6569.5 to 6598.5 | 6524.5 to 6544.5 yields -0.8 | 2.62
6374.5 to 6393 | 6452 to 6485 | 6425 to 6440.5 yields 0.1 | 2.68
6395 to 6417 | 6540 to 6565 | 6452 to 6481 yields -0.4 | 2.61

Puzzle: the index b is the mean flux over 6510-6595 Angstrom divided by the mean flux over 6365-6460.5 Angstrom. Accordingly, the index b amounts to 0.94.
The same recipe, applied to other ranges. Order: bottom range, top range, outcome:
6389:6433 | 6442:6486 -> 0.97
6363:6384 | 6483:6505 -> 0.96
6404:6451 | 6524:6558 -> 0.98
